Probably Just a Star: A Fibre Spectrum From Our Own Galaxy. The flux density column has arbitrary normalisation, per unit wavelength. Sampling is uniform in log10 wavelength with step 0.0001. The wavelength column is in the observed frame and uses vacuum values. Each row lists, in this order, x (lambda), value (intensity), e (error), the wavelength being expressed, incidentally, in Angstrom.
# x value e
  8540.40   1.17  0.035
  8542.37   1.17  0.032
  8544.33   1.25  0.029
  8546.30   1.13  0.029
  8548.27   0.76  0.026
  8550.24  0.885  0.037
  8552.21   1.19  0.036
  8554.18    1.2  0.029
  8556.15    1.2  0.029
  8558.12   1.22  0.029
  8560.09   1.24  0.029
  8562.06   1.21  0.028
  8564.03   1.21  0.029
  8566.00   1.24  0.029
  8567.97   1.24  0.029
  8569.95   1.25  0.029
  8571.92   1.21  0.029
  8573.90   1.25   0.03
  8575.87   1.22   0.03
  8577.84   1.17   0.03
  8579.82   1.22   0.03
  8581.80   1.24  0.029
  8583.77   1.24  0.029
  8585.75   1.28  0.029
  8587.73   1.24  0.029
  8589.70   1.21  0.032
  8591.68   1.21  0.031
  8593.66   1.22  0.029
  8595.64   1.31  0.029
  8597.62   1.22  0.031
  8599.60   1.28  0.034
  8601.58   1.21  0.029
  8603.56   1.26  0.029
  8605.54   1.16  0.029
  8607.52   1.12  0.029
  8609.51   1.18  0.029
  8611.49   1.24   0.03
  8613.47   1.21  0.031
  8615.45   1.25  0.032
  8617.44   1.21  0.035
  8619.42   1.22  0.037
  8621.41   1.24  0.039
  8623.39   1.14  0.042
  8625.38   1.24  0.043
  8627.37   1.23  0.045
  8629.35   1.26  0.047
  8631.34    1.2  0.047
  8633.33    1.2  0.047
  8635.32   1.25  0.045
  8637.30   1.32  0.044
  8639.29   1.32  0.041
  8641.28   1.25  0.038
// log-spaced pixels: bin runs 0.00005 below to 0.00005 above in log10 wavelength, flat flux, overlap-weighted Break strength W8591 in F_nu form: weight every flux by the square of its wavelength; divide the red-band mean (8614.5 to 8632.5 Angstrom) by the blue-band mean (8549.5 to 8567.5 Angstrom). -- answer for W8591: 1.0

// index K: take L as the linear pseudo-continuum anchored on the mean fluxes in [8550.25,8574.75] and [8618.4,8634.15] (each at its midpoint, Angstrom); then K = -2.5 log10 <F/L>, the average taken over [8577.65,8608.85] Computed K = -0.011 mag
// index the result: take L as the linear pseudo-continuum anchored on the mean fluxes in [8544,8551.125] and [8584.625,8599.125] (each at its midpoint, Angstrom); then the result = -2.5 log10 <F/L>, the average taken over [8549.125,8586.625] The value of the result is -0.10 mag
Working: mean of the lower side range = 0.985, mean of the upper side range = 1.24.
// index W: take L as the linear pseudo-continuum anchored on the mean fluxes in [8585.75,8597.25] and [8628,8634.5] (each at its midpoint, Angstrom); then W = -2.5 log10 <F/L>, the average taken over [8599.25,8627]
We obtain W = 0.02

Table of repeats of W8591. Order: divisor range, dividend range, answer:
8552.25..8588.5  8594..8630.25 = 1.01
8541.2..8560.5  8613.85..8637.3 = 1.11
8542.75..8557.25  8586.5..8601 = 1.15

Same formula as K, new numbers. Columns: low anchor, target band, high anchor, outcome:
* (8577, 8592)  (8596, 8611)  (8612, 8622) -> 0.02 mag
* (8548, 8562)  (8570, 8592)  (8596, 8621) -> -0.05 mag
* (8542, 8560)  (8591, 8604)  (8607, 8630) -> -0.06 mag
